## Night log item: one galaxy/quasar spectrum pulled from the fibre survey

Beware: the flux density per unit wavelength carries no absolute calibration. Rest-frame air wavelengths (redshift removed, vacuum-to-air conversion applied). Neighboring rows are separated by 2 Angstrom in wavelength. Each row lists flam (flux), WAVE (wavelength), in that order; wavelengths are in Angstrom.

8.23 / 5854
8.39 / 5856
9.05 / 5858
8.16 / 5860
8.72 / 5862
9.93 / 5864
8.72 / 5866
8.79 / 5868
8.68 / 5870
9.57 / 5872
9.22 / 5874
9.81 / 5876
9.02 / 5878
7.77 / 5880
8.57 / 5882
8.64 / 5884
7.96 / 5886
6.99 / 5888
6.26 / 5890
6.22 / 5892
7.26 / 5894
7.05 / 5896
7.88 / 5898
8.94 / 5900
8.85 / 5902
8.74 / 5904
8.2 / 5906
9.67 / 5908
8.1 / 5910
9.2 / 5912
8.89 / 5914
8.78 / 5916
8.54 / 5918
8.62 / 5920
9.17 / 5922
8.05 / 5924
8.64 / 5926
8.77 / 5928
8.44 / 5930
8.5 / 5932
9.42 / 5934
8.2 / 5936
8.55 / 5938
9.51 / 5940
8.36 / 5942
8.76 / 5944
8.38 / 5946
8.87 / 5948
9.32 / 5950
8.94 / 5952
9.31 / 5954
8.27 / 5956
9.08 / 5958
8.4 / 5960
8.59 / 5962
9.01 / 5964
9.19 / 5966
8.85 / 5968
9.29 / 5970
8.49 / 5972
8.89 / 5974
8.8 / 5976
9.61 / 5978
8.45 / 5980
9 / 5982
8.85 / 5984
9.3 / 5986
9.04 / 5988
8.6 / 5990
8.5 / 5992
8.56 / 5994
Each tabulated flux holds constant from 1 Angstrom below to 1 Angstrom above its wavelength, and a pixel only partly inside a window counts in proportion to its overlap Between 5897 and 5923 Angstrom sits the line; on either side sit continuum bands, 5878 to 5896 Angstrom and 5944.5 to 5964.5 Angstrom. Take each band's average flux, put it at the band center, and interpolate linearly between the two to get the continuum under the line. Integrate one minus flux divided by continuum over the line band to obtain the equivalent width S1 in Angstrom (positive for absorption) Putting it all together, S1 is -2.5 Angstrom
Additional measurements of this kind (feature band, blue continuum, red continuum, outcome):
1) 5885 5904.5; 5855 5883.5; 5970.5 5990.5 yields 2.86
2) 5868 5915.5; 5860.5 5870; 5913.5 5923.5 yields 2.77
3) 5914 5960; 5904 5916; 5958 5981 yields 0.49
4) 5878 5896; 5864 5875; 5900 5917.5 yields 2.89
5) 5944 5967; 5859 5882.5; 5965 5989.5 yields 0.29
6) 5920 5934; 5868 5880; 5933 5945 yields 0.31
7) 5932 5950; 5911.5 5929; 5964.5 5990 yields 0.08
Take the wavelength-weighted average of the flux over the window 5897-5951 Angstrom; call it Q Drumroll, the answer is 8.72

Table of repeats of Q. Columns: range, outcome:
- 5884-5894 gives 7.08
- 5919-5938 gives 8.64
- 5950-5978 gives 8.9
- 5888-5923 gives 8.22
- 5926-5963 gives 8.76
